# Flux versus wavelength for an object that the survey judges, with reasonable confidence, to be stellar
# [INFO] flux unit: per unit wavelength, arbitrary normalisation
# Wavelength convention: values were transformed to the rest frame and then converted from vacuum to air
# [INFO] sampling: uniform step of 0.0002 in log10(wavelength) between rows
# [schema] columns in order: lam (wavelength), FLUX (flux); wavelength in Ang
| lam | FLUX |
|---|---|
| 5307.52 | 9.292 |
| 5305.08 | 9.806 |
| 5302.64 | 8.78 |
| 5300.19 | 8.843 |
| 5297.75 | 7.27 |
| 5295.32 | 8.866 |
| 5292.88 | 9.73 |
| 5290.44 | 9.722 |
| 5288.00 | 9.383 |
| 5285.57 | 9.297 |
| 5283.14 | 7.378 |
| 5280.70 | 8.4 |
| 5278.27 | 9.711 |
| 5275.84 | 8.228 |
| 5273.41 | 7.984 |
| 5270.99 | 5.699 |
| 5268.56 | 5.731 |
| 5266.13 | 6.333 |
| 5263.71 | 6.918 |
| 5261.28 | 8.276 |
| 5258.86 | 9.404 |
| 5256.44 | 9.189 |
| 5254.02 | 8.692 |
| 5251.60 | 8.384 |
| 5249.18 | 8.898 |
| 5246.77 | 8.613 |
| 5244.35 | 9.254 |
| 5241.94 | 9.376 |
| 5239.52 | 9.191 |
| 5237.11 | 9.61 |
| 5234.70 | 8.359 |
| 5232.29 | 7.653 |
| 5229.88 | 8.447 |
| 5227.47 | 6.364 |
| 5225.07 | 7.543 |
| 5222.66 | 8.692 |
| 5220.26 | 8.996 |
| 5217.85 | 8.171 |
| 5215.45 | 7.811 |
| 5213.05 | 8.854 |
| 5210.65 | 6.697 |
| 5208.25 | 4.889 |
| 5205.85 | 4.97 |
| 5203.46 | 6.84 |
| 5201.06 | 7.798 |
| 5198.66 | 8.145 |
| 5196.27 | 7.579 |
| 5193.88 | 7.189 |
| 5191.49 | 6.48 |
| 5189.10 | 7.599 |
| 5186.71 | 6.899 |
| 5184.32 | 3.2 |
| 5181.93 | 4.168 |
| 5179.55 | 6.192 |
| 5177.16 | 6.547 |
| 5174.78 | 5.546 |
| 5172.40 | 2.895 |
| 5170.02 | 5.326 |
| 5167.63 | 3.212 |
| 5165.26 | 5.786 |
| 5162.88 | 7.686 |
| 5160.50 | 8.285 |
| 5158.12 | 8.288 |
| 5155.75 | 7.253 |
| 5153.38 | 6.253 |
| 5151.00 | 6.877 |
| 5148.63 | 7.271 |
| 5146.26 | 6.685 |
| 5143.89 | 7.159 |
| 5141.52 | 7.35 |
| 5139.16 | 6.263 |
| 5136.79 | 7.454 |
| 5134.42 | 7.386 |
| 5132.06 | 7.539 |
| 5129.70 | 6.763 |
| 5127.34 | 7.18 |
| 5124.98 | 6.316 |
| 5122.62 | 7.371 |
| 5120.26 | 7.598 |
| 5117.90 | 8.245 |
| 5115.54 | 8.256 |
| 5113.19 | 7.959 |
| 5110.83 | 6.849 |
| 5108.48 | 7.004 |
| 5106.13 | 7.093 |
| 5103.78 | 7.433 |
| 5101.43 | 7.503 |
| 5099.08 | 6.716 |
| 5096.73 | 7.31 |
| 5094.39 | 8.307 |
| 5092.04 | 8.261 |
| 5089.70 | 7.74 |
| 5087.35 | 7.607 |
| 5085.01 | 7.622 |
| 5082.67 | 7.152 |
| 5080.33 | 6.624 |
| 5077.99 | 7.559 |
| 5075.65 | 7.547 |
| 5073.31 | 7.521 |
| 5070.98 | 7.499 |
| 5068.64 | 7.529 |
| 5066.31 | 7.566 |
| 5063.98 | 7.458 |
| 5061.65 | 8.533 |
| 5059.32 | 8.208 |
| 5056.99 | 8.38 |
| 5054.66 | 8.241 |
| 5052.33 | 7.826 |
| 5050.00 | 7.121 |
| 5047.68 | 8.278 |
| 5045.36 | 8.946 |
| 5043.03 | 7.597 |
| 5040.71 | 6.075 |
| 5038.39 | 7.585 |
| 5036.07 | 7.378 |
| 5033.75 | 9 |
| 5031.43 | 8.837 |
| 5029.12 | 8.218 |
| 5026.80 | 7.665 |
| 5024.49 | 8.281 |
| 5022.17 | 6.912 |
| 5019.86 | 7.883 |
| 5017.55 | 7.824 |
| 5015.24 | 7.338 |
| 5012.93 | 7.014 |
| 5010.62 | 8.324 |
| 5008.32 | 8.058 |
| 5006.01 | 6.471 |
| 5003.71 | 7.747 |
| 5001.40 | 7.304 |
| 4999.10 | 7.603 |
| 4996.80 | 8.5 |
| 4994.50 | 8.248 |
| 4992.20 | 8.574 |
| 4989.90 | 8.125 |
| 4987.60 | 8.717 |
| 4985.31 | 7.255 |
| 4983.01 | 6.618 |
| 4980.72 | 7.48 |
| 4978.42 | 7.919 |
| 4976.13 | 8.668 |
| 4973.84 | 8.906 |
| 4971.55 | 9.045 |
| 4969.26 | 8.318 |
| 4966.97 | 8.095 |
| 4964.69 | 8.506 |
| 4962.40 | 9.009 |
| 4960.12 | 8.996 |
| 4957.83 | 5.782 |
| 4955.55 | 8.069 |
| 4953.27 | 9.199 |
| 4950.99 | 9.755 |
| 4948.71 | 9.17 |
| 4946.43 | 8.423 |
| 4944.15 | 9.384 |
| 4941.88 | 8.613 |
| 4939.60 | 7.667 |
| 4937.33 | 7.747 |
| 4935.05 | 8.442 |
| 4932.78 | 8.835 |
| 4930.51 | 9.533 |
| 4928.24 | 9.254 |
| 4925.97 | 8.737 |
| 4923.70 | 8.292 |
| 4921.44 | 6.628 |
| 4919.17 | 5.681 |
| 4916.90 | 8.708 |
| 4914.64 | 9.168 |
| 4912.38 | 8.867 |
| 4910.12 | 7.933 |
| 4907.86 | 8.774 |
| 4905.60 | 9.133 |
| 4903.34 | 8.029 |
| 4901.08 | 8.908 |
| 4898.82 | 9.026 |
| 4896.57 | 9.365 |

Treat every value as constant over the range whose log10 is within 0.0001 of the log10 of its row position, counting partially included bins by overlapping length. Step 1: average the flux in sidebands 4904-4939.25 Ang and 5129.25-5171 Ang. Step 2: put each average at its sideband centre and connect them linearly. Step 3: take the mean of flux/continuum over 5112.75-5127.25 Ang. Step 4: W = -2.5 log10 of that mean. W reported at -0.08 mag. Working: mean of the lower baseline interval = 8.36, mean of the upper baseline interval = 6.83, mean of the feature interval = 7.57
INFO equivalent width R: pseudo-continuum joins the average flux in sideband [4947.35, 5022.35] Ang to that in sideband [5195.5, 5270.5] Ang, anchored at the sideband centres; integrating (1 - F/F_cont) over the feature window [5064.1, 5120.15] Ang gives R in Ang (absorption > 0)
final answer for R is 3.3 Ang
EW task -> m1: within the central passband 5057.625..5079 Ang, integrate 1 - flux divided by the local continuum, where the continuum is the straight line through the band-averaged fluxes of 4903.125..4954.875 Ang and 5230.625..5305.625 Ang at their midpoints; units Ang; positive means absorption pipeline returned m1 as 1.9 Ang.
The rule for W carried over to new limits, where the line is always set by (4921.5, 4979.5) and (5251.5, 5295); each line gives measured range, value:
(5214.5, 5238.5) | 0.016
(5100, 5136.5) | 0.142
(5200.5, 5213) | 0.284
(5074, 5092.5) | 0.128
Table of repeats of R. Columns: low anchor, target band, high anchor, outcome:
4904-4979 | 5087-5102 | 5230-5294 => 1.4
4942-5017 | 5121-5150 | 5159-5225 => -0.4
